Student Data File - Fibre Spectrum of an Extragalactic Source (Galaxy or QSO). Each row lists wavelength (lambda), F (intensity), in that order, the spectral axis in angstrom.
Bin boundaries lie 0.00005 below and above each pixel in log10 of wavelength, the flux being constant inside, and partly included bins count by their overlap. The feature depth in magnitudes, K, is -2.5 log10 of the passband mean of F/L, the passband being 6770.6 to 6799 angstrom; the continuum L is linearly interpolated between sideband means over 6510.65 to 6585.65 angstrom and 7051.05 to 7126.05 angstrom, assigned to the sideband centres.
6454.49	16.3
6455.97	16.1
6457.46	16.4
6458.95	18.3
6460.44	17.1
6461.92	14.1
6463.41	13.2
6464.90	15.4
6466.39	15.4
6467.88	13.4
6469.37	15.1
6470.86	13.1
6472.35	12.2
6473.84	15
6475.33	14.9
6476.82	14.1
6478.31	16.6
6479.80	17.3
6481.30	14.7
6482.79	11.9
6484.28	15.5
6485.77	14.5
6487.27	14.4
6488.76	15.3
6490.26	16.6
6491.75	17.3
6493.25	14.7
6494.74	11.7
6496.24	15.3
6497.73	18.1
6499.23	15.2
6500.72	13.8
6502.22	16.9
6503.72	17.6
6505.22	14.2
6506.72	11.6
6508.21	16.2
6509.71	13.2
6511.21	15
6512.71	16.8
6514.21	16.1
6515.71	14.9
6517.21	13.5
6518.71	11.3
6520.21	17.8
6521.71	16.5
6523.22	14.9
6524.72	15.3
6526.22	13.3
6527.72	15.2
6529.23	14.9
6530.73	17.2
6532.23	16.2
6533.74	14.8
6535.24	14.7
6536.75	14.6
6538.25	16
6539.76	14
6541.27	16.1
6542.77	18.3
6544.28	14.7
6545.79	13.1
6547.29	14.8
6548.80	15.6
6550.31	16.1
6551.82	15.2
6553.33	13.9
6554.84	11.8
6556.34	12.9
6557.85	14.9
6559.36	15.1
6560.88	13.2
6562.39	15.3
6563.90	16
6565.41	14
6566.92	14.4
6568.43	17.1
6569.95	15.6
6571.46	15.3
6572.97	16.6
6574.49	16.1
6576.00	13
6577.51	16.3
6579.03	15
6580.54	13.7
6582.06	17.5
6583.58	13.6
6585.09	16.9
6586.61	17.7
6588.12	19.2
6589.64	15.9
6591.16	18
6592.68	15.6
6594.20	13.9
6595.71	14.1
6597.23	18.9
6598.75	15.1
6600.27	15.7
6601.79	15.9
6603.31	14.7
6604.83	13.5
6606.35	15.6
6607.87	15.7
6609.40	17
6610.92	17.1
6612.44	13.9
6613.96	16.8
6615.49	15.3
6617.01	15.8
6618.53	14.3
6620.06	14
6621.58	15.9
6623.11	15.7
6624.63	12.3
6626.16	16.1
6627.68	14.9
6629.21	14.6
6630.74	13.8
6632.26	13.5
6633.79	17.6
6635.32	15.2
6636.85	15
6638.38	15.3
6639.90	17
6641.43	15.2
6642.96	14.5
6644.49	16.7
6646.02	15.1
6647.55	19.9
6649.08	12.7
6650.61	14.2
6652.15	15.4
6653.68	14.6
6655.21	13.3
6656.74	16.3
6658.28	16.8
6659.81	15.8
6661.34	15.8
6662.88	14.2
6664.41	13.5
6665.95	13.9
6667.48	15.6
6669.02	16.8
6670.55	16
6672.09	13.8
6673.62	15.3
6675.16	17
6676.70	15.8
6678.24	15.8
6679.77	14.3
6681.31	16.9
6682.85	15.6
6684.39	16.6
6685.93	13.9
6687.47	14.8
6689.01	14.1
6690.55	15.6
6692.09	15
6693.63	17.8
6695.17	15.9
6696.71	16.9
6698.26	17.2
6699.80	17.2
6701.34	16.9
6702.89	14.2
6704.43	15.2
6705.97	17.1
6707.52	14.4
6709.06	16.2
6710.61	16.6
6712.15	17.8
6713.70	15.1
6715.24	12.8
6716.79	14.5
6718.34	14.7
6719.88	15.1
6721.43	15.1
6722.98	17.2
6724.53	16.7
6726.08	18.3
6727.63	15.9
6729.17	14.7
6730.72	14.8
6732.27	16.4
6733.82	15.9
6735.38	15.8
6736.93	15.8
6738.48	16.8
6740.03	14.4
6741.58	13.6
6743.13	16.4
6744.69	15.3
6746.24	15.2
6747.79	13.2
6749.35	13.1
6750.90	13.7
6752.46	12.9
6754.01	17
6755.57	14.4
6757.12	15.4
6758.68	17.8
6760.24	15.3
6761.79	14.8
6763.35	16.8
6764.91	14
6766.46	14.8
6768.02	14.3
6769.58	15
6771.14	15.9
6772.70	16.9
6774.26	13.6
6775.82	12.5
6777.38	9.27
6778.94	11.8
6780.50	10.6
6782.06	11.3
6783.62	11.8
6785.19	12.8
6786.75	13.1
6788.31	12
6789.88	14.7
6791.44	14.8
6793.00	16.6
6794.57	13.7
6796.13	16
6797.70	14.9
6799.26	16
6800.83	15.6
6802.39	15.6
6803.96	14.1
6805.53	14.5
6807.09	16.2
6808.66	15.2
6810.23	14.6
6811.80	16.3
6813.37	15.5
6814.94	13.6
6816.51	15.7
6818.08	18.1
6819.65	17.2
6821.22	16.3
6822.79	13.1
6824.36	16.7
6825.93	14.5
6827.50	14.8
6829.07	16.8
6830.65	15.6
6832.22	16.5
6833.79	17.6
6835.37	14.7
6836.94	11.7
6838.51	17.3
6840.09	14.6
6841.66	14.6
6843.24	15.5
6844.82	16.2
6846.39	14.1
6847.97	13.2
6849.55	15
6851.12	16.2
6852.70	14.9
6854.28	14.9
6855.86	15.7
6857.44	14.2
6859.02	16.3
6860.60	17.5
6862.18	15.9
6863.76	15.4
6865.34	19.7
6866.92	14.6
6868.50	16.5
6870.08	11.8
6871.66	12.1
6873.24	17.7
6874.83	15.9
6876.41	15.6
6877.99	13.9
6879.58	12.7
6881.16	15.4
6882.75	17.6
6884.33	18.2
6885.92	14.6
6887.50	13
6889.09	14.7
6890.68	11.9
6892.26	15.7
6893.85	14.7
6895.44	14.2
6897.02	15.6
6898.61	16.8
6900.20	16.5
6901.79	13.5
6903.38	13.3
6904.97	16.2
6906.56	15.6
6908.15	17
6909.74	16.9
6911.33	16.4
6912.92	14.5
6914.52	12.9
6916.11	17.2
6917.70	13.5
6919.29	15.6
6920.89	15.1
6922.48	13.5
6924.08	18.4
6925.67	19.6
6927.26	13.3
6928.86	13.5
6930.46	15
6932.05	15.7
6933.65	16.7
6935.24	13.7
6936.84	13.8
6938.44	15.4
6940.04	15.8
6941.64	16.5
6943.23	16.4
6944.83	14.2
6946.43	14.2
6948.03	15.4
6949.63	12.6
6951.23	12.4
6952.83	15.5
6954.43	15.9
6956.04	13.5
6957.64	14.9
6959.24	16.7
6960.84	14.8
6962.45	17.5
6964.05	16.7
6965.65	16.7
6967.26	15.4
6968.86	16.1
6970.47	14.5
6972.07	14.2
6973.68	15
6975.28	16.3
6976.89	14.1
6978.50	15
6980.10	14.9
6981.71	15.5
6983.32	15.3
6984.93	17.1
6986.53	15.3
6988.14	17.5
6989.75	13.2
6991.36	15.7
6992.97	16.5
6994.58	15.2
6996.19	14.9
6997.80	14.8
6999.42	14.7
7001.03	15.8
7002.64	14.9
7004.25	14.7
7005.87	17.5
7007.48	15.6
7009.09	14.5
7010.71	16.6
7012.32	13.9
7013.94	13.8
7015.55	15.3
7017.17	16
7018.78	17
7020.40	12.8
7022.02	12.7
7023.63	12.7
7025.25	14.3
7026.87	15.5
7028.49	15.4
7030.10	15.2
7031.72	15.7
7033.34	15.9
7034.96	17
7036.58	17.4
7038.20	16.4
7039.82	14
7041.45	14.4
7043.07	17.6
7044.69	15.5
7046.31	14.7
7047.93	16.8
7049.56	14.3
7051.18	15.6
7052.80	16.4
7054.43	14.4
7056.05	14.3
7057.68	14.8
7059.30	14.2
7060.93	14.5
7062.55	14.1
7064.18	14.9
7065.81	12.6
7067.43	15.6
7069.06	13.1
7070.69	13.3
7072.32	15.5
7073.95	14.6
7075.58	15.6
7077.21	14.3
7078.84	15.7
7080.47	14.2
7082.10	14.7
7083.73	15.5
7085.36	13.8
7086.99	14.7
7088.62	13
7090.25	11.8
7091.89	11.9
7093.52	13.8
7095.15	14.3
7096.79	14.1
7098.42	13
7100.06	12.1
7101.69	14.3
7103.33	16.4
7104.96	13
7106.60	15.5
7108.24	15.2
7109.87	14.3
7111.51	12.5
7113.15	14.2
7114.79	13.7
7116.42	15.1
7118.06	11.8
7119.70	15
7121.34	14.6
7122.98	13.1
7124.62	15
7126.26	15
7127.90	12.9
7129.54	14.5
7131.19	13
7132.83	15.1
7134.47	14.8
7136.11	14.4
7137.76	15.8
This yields 0.094 mag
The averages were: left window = 15.1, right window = 14.2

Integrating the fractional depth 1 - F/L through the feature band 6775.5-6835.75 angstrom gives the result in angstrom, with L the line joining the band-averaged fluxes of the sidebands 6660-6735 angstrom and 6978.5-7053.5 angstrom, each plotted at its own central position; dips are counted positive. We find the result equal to 3.5 angstrom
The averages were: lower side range 15.6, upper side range 15.4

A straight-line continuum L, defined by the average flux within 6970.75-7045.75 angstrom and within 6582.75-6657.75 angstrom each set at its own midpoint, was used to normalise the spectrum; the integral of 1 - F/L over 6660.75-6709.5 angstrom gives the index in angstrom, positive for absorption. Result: -0.4 angstrom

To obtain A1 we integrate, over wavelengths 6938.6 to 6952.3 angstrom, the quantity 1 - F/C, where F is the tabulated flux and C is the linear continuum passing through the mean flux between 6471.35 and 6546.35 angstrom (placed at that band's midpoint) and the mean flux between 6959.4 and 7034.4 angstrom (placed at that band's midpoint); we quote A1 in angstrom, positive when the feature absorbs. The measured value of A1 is 0.48 angstrom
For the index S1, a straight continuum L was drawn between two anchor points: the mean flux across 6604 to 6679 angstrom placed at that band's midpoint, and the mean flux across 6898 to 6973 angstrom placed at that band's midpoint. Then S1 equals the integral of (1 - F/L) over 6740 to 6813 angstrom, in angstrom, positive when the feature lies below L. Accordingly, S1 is 4.2 angstrom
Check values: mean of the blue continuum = 15.3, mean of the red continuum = 15.3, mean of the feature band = 14.4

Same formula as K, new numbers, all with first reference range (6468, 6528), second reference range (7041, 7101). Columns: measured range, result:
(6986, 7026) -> -0.04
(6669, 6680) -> -0.06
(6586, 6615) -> -0.08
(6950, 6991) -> -0.06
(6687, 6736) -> -0.08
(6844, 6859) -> -0.03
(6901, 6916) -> -0.05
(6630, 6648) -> -0.06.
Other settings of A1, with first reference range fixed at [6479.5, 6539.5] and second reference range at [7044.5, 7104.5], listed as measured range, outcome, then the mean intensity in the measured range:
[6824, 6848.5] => -1.0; 15.3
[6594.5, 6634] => -0.8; 15.3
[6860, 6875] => -1.1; 15.7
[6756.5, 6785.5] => 1.6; 13.9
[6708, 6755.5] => -1.7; 15.3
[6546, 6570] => 0.6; 14.7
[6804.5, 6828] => -1.2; 15.5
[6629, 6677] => -1.3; 15.3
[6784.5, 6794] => 0.5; 14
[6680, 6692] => -0.3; 15.3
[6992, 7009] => -1.1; 15.4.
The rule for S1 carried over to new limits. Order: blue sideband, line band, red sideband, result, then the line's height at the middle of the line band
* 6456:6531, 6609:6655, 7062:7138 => -1.3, 14.8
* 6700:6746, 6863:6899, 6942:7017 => 0.7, 15.4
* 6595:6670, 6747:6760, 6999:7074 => 0.4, 15.2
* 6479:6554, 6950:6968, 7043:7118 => -1.1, 14.5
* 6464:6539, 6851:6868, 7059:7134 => -1.7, 14.5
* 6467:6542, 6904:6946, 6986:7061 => -0.7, 15.2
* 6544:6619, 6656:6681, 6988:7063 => -0.2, 15.3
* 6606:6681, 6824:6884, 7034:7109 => -1.6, 15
